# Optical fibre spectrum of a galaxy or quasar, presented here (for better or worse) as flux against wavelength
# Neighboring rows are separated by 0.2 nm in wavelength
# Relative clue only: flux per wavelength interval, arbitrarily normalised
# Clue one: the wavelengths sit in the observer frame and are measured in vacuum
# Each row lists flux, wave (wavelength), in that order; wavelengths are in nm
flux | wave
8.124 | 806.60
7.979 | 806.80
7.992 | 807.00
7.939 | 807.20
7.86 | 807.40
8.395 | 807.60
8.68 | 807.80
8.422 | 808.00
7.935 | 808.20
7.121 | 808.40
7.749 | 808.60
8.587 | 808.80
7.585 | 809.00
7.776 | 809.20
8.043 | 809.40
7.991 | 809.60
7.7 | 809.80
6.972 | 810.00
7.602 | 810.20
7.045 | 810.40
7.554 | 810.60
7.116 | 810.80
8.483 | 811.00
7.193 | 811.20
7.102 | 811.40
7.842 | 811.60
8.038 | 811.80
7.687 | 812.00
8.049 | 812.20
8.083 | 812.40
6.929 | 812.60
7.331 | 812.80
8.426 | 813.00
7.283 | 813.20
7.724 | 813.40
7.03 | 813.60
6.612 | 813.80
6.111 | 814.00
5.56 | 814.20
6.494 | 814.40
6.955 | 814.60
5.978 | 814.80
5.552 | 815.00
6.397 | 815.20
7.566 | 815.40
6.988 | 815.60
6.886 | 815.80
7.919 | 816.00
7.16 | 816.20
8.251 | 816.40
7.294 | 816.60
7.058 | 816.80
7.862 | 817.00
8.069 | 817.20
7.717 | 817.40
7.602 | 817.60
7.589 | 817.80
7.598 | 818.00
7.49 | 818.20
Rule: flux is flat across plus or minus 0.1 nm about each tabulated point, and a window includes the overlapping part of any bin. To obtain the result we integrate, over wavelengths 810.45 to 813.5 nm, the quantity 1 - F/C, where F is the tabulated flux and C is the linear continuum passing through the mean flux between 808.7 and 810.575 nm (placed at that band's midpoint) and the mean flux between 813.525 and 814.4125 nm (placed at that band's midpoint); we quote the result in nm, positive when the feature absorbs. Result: -0.31 nm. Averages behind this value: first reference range 7.69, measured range 7.65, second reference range 6.33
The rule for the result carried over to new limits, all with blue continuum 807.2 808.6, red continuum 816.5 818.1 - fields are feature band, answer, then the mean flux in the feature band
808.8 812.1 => 0.12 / 7.64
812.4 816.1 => 0.40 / 6.91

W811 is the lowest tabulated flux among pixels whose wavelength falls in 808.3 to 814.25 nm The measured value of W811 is 5.56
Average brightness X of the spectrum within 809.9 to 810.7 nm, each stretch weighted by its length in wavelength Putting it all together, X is 7.29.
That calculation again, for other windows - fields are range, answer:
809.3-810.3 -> 7.66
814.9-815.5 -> 6.5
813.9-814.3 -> 5.84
